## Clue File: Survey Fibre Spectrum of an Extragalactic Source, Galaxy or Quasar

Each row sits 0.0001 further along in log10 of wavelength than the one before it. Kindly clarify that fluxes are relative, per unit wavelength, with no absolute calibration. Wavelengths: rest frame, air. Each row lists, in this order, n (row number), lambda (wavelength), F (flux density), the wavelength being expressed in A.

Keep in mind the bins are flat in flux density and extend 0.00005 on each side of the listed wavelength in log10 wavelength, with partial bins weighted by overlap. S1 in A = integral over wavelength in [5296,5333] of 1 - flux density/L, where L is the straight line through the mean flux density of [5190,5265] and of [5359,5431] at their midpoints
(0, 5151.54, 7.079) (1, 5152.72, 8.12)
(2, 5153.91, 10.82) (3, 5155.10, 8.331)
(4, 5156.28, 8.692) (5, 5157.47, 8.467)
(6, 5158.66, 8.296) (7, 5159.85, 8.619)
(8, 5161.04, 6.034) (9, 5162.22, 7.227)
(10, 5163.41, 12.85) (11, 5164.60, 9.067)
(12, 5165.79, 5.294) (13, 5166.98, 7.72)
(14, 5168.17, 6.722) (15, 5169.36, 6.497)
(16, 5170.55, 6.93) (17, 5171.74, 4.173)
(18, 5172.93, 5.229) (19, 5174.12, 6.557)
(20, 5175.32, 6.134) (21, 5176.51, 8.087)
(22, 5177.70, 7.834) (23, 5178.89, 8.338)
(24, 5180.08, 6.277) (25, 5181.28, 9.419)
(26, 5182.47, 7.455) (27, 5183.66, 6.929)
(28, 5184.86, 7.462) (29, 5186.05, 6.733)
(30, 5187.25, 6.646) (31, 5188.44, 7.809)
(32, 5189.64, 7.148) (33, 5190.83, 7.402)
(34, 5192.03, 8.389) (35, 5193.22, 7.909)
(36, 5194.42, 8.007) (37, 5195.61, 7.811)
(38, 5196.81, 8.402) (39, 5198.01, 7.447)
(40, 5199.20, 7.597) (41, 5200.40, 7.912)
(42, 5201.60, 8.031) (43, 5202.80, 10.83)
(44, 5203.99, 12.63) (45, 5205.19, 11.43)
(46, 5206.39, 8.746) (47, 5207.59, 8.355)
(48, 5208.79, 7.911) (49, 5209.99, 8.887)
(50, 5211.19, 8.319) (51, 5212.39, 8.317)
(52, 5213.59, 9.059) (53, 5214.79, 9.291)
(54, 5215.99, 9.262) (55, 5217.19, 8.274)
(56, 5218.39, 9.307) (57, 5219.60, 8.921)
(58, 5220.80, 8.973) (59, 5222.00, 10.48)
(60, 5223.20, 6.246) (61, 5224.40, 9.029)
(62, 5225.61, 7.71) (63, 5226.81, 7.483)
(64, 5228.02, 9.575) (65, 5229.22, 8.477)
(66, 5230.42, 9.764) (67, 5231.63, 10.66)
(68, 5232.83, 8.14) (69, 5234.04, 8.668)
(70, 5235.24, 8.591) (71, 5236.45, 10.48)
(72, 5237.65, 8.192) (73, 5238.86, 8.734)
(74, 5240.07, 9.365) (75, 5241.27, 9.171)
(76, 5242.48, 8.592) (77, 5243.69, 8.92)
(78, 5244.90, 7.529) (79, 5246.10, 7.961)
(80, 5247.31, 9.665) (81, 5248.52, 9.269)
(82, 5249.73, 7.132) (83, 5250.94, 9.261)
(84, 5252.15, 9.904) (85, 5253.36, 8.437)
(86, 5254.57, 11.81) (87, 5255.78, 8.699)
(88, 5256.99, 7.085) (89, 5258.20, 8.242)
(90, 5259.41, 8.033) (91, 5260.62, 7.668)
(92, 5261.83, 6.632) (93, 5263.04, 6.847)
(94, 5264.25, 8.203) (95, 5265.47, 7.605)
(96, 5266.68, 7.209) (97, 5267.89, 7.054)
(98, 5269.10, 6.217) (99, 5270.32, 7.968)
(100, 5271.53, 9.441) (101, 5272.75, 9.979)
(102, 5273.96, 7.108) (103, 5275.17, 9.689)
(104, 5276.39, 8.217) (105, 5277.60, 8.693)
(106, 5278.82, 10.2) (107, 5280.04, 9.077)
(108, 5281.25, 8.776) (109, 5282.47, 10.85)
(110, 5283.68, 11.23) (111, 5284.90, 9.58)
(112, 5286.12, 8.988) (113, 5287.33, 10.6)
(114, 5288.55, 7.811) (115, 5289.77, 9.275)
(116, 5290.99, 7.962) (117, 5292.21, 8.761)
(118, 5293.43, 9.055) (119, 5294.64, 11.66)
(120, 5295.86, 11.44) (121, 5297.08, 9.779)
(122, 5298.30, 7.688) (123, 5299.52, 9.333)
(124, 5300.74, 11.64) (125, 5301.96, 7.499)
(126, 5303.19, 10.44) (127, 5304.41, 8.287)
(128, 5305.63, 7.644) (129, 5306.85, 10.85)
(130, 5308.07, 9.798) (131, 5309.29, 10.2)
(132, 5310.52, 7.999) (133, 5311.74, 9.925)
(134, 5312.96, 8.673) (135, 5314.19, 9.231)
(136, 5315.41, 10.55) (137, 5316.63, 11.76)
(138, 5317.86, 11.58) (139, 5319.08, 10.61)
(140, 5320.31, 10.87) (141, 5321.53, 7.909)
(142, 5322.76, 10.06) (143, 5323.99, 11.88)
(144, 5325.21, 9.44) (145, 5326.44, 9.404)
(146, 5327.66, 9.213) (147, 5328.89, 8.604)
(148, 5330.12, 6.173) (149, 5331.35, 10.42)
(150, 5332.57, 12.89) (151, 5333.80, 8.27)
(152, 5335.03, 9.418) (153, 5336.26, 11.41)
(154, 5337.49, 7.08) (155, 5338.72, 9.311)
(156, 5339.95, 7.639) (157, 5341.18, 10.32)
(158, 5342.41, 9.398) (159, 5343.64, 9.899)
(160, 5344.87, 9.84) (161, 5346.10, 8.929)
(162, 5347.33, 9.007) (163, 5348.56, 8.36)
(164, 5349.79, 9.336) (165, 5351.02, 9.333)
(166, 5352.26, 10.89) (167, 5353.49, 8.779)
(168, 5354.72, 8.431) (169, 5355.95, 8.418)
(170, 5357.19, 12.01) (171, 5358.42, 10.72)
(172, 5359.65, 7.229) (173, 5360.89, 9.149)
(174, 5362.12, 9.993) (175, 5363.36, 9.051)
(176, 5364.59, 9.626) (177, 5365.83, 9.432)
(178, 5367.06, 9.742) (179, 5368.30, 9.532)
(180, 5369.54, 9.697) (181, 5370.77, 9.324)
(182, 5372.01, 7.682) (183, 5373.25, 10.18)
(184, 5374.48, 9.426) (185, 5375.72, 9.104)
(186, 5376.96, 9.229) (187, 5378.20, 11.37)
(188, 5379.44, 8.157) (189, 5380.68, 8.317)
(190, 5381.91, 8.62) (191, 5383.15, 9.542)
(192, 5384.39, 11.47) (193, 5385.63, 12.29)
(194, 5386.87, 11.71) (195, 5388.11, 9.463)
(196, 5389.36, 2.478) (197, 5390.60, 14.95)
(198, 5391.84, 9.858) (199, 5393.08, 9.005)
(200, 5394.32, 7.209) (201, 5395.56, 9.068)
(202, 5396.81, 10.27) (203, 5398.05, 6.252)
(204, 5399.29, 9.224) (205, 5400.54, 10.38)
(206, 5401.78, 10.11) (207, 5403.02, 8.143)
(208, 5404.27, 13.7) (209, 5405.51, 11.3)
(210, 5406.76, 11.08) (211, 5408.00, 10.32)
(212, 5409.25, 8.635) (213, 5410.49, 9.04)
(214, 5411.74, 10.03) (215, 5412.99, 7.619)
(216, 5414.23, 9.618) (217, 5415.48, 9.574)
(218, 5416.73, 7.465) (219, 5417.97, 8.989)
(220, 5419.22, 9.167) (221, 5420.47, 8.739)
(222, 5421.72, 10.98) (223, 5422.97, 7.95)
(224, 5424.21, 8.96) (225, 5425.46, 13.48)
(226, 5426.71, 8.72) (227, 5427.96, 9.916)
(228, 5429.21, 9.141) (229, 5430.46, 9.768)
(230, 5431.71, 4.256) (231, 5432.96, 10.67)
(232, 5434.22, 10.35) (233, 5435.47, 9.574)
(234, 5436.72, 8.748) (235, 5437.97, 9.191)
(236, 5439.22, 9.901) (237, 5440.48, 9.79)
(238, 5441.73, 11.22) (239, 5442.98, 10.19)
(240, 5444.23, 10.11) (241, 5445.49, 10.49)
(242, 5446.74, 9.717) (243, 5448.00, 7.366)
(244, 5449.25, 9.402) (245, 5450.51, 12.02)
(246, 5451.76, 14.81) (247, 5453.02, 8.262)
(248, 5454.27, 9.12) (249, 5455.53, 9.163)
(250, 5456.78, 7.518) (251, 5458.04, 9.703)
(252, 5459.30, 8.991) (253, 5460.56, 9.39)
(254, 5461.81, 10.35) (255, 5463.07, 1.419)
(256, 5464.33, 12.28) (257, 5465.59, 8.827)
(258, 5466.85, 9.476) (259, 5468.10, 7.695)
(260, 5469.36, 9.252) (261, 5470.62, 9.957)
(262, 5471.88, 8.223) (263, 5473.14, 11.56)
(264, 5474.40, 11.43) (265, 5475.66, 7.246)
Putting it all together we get -2.4 A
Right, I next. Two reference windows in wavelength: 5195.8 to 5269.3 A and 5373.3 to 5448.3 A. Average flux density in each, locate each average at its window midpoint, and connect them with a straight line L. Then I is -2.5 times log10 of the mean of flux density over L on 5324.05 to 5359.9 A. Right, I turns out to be -0.02 mag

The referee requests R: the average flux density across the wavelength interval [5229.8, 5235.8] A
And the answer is 9.17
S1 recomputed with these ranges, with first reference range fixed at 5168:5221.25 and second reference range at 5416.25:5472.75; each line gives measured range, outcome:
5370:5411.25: -2.42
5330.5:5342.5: -1.07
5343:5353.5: -0.68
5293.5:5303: -1.41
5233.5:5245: -0.88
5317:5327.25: -1.81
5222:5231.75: -0.54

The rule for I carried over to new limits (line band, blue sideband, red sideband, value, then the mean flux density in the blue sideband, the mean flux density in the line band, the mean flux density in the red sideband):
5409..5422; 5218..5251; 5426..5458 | 0.05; 8.78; 9.04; 9.59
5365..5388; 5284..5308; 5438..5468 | -0.03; 9.41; 9.71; 9.51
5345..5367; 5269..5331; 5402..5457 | 0.02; 9.43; 9.36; 9.66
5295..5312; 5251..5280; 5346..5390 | -0.09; 8.33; 9.49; 9.34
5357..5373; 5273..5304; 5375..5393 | 0.03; 9.41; 9.42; 9.73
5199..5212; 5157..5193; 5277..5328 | -0.16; 7.39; 9.18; 9.67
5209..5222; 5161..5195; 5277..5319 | -0.11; 7.34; 8.91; 9.63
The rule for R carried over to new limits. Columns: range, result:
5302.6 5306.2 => 8.8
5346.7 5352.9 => 9.38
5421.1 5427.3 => 10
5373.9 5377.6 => 9.25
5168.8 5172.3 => 5.88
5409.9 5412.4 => 9.49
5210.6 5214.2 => 8.57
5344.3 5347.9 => 9.26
